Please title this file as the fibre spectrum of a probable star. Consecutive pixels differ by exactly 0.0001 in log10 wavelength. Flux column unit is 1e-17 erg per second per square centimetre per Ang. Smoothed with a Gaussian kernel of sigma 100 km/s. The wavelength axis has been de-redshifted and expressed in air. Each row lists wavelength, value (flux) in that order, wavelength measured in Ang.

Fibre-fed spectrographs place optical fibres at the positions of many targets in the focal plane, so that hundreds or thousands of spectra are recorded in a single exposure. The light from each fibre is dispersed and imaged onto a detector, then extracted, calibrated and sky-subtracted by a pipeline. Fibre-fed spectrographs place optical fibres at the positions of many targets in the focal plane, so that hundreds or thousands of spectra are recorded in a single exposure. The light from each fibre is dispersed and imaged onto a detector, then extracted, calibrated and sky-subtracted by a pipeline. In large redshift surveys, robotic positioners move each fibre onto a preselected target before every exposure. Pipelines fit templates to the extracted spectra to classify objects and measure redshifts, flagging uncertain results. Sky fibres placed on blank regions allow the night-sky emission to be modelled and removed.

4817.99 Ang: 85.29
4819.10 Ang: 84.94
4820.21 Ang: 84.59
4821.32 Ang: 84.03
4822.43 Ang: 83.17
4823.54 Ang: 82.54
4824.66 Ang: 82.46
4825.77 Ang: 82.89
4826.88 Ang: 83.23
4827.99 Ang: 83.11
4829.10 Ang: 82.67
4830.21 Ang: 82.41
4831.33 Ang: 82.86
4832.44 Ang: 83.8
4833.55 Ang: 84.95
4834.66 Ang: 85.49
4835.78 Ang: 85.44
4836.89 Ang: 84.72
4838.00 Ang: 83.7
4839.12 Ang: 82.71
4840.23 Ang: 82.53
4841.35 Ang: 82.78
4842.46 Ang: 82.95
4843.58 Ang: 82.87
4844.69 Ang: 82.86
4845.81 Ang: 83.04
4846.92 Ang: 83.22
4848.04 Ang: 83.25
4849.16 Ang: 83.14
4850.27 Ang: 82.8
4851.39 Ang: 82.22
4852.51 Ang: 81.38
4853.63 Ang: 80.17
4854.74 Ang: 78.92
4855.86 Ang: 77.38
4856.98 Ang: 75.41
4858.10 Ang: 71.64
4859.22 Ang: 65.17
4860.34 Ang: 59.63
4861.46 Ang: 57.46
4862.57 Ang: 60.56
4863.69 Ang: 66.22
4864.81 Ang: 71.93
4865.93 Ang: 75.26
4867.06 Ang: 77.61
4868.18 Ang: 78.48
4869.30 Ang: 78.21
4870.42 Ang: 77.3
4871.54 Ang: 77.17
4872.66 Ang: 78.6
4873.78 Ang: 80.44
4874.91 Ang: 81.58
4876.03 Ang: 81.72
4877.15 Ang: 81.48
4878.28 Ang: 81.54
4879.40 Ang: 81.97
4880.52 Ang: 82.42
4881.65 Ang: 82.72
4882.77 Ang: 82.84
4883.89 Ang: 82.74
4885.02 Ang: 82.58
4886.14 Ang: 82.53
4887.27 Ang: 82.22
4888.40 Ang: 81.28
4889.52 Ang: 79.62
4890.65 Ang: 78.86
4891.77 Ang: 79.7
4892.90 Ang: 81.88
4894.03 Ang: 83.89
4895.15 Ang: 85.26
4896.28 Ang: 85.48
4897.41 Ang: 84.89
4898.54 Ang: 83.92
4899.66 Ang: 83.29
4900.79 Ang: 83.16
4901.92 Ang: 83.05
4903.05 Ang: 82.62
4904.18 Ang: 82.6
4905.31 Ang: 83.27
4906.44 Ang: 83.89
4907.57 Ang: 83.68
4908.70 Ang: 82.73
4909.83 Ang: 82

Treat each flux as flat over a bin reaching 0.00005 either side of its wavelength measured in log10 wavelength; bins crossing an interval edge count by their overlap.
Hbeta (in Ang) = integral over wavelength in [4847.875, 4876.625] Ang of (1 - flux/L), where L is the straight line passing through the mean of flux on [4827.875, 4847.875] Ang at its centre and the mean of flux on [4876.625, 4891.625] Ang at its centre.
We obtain 2.5 Ang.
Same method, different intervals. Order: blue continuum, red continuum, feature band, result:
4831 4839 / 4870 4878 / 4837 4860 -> 0.7 Ang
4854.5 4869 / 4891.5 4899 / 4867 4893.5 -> -1.1 Ang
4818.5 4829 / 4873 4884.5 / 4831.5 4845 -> -0.1 Ang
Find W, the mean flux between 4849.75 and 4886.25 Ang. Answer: 76.8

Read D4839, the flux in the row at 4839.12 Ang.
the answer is 82.71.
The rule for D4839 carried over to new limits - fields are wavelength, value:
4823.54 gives 82.54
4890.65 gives 78.86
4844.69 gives 82.86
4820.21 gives 84.59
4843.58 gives 82.87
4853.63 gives 80.17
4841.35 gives 82.78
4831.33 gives 82.86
